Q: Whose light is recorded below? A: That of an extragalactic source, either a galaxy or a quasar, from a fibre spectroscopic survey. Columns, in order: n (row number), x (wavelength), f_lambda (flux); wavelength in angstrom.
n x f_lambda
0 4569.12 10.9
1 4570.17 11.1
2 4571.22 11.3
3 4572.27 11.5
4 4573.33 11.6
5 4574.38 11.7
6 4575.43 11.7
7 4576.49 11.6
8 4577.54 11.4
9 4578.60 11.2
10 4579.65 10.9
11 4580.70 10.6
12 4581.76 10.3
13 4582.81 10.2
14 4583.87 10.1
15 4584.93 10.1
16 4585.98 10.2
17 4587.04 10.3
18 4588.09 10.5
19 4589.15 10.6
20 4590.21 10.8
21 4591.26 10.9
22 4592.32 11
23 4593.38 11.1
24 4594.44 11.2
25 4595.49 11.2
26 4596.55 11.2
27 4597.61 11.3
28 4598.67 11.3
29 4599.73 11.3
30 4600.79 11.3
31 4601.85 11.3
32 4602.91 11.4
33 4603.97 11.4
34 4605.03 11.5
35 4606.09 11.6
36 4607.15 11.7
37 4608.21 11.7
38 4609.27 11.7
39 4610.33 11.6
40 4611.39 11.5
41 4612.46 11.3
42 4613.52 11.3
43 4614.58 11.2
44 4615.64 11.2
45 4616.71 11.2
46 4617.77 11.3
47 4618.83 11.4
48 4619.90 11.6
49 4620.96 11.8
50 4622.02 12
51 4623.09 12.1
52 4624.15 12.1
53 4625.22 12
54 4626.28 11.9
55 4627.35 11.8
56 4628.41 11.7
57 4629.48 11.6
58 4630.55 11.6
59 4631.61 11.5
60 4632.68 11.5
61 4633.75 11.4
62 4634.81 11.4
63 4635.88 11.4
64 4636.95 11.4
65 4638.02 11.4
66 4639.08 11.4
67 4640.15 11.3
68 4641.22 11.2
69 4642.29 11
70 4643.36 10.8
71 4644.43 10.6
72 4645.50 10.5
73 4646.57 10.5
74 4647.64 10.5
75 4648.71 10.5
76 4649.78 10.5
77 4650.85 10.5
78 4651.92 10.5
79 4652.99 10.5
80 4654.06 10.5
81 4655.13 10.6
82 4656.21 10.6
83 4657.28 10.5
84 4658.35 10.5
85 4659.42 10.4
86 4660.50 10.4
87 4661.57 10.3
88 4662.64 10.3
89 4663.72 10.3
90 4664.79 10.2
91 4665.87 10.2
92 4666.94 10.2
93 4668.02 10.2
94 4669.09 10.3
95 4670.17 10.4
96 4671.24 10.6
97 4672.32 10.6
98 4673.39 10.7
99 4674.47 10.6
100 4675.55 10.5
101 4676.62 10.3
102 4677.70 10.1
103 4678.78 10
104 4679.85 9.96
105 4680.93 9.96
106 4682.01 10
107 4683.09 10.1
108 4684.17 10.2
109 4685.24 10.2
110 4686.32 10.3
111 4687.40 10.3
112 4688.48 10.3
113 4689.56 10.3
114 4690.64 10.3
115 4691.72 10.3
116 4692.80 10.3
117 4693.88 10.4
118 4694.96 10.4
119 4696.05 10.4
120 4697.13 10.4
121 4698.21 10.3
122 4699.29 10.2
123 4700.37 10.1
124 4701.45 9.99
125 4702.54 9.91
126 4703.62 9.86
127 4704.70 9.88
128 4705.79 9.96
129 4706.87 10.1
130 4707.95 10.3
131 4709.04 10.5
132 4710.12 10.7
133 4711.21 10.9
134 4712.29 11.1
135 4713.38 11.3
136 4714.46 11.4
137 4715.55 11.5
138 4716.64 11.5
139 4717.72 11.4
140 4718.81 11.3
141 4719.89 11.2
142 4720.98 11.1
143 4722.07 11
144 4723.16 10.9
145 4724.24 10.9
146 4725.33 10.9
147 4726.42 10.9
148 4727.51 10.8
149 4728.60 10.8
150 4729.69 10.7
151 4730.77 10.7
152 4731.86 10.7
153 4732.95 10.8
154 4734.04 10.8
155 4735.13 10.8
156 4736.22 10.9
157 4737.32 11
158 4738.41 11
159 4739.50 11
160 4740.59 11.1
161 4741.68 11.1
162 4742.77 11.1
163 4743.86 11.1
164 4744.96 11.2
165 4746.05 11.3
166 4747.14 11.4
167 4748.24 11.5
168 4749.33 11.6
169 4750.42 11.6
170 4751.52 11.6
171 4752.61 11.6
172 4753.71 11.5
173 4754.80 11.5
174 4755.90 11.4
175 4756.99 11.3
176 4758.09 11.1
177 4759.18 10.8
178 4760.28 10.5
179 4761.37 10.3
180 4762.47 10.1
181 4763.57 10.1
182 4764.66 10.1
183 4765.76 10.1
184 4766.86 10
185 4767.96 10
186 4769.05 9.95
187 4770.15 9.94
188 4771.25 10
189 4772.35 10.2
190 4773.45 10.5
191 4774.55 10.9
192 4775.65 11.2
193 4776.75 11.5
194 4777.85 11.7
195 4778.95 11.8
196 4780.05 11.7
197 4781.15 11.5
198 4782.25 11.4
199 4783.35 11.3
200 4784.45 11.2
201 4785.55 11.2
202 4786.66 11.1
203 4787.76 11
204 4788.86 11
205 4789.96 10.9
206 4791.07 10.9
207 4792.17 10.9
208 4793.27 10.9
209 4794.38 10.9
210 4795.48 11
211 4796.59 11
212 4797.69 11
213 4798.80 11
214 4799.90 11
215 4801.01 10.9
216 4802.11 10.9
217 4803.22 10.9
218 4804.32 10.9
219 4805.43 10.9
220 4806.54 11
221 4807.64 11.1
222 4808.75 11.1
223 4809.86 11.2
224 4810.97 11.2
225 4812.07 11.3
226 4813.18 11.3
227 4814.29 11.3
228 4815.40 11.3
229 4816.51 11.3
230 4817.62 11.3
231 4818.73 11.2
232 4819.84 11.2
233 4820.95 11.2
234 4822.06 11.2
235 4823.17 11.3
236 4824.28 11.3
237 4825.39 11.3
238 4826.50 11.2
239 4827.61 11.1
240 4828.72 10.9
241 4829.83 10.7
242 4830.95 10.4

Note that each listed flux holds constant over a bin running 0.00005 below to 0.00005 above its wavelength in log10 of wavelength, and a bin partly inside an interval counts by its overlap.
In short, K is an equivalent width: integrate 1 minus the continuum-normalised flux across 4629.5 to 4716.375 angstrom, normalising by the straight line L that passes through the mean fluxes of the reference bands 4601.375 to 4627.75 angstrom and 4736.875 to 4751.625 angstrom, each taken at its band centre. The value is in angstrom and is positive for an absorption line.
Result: 6.7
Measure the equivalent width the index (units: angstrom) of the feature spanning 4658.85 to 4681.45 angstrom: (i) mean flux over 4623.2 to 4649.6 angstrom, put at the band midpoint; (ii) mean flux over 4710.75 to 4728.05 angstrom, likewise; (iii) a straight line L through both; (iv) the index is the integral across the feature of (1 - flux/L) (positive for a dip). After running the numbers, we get 1.8 angstrom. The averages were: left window 11.3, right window 11.1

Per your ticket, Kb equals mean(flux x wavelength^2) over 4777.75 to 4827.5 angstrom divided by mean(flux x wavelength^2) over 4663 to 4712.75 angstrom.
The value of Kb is 1.1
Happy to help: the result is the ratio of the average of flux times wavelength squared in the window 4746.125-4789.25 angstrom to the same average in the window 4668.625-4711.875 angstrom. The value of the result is 1.10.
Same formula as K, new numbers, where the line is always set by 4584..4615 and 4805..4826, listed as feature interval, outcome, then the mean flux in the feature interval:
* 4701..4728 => 1.0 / 10.8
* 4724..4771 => 1.4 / 10.9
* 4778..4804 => 0.2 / 11.1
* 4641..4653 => 0.6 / 10.6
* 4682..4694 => 1.0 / 10.3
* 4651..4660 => 0.5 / 10.5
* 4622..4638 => -0.7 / 11.7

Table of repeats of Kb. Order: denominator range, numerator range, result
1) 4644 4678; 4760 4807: 1.09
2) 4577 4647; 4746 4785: 1.04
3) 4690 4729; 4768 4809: 1.07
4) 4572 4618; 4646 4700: 0.96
